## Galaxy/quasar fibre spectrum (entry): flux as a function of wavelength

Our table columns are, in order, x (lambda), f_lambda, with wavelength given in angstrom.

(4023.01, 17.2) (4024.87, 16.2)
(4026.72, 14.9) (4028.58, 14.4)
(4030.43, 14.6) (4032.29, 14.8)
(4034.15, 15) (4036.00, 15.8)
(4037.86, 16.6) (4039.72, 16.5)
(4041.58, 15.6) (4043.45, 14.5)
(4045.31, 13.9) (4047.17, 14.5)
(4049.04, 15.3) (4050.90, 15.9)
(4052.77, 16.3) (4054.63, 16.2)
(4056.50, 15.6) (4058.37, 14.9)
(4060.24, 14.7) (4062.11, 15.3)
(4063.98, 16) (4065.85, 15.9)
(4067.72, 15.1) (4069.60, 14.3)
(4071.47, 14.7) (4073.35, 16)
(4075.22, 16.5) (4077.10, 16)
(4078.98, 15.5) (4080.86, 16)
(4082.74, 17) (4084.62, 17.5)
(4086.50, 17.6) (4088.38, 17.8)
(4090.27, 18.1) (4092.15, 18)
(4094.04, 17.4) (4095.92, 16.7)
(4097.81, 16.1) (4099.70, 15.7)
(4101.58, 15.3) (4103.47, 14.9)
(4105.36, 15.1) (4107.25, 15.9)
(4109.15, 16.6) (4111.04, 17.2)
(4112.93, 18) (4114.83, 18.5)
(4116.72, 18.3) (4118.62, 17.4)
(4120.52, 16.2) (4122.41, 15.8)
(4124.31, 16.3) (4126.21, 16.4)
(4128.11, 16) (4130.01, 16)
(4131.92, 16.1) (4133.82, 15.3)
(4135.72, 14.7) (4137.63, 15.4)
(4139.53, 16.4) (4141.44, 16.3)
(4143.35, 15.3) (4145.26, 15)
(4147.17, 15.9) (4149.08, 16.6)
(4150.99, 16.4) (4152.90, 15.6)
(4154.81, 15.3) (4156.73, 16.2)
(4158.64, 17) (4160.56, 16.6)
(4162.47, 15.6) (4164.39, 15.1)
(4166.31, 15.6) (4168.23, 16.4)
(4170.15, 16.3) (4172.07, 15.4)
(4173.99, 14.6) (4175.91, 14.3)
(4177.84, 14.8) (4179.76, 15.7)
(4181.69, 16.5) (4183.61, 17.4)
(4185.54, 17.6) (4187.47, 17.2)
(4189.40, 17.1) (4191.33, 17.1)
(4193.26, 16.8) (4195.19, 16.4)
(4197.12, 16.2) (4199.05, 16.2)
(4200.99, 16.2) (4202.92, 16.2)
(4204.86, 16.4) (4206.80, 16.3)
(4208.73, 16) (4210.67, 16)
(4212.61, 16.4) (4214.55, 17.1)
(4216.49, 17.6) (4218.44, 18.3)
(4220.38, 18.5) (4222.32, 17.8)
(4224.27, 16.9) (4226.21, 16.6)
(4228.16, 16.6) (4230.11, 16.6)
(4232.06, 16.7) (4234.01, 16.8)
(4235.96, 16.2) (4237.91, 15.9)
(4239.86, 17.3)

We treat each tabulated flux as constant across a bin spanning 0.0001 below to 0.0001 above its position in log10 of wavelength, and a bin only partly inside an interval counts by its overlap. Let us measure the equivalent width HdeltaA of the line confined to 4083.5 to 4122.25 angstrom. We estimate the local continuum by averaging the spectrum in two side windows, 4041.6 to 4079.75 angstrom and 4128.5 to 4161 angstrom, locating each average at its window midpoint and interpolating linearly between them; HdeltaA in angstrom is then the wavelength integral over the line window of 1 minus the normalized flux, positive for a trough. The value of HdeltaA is -3.2 angstrom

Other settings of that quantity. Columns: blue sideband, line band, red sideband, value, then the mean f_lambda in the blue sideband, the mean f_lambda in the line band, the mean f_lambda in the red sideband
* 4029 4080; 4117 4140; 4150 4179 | -0.7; 15.4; 16.1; 15.7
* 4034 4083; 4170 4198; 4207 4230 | 0.8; 15.5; 16.2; 17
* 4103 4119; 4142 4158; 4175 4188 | 0.7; 16.9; 15.8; 16.2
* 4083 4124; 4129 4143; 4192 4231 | 0.9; 16.9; 15.7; 16.8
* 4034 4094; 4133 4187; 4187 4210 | 1.6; 15.9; 15.8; 16.5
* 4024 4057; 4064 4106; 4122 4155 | -1.8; 15.4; 16.2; 15.8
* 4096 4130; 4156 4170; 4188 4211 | 0.3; 16.4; 16.1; 16.4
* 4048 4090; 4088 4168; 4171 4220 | -0.6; 15.9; 16.3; 16.4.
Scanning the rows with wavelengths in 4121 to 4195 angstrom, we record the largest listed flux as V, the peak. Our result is 17.6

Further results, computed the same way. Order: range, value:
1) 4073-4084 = 17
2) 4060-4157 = 18.5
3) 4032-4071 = 16.6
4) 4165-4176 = 16.4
